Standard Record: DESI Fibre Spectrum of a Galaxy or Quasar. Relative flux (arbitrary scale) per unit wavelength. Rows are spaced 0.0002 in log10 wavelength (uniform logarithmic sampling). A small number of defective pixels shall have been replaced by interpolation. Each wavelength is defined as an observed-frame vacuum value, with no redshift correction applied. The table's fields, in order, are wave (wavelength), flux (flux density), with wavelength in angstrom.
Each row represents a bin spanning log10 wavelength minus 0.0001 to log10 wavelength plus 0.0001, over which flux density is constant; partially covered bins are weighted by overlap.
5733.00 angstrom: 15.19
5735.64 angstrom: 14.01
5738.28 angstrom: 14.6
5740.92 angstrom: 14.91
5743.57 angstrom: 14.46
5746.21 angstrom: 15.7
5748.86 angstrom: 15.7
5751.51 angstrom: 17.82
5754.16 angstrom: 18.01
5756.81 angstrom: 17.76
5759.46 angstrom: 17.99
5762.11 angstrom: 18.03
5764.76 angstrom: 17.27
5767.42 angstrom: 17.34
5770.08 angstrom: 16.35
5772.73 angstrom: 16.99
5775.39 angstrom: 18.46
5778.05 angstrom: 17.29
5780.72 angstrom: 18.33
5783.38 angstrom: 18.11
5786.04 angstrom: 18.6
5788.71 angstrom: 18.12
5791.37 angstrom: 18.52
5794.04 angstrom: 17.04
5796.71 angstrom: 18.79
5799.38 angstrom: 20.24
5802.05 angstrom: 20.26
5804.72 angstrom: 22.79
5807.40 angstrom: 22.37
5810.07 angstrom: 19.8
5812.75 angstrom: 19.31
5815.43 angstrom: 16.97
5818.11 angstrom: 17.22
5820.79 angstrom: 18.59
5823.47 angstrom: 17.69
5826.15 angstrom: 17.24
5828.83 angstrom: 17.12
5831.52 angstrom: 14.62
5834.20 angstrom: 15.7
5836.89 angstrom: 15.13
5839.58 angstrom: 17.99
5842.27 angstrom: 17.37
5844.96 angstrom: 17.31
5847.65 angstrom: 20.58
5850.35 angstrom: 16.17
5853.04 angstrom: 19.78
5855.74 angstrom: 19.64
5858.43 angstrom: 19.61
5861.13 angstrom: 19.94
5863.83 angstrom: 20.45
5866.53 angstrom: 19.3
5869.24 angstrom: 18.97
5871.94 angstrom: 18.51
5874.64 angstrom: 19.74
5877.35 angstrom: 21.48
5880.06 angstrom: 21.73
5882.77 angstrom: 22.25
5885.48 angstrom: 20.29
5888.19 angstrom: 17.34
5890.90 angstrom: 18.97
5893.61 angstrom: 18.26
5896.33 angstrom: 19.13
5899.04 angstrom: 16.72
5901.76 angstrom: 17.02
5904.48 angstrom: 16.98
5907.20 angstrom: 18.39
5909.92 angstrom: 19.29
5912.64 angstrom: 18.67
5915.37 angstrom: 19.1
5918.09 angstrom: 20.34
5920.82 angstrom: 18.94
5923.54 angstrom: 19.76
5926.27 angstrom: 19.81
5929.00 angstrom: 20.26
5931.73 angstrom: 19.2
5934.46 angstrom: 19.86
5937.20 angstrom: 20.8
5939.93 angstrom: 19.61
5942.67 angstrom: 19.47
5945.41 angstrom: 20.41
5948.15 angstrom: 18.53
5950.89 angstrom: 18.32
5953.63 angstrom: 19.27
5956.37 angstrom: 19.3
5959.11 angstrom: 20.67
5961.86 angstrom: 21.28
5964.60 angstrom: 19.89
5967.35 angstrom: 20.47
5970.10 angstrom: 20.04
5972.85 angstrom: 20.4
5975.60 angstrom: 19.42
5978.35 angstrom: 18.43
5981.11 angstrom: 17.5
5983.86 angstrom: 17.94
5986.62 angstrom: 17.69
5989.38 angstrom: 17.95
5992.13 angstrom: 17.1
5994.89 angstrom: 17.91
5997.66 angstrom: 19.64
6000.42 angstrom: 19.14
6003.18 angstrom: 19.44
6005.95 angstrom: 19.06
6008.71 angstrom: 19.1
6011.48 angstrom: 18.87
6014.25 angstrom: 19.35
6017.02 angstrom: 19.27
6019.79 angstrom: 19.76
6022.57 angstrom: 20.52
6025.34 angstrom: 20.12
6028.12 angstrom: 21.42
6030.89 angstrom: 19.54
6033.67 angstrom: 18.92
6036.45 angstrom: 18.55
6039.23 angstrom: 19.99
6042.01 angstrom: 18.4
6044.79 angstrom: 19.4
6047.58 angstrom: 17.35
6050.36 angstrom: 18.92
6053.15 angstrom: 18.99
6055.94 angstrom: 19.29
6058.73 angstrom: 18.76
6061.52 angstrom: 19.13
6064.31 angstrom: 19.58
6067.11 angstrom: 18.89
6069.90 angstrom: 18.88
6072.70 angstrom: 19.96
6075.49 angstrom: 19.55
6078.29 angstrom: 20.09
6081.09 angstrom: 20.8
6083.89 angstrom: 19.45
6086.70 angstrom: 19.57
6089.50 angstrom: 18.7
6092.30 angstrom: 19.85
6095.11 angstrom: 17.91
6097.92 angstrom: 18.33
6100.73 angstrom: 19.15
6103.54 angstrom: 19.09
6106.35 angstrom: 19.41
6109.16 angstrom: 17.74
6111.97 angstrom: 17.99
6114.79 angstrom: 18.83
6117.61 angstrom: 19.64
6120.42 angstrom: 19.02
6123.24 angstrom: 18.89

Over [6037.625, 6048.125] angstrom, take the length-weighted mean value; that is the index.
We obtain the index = 18.9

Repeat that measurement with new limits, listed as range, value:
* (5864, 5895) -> 19.7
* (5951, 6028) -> 19.3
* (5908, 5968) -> 19.7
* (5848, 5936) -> 19.3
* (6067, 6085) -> 19.7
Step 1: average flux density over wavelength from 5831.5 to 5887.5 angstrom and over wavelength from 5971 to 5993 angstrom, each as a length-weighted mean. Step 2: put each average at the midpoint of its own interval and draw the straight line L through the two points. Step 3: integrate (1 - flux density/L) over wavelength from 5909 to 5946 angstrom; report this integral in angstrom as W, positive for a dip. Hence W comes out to -2.0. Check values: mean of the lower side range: 19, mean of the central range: 19.7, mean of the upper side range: 18.4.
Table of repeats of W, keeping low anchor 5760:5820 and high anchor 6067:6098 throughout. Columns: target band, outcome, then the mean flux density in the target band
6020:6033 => -0.7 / 20.3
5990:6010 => 0.4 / 18.7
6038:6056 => 0.4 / 18.9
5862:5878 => -0.8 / 19.7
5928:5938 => -0.5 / 20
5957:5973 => -1.1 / 20.4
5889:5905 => 0.8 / 17.9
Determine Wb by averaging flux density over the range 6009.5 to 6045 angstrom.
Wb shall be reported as 19.5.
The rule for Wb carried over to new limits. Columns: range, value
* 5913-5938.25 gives 19.7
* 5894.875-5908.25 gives 17.6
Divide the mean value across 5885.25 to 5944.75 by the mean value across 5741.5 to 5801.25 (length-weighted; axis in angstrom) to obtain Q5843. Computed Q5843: 1.08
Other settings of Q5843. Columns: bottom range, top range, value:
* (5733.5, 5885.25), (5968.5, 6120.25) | 1.05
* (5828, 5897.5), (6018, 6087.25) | 1.04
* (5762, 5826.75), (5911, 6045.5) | 1.05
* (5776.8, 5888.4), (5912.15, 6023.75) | 1.03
